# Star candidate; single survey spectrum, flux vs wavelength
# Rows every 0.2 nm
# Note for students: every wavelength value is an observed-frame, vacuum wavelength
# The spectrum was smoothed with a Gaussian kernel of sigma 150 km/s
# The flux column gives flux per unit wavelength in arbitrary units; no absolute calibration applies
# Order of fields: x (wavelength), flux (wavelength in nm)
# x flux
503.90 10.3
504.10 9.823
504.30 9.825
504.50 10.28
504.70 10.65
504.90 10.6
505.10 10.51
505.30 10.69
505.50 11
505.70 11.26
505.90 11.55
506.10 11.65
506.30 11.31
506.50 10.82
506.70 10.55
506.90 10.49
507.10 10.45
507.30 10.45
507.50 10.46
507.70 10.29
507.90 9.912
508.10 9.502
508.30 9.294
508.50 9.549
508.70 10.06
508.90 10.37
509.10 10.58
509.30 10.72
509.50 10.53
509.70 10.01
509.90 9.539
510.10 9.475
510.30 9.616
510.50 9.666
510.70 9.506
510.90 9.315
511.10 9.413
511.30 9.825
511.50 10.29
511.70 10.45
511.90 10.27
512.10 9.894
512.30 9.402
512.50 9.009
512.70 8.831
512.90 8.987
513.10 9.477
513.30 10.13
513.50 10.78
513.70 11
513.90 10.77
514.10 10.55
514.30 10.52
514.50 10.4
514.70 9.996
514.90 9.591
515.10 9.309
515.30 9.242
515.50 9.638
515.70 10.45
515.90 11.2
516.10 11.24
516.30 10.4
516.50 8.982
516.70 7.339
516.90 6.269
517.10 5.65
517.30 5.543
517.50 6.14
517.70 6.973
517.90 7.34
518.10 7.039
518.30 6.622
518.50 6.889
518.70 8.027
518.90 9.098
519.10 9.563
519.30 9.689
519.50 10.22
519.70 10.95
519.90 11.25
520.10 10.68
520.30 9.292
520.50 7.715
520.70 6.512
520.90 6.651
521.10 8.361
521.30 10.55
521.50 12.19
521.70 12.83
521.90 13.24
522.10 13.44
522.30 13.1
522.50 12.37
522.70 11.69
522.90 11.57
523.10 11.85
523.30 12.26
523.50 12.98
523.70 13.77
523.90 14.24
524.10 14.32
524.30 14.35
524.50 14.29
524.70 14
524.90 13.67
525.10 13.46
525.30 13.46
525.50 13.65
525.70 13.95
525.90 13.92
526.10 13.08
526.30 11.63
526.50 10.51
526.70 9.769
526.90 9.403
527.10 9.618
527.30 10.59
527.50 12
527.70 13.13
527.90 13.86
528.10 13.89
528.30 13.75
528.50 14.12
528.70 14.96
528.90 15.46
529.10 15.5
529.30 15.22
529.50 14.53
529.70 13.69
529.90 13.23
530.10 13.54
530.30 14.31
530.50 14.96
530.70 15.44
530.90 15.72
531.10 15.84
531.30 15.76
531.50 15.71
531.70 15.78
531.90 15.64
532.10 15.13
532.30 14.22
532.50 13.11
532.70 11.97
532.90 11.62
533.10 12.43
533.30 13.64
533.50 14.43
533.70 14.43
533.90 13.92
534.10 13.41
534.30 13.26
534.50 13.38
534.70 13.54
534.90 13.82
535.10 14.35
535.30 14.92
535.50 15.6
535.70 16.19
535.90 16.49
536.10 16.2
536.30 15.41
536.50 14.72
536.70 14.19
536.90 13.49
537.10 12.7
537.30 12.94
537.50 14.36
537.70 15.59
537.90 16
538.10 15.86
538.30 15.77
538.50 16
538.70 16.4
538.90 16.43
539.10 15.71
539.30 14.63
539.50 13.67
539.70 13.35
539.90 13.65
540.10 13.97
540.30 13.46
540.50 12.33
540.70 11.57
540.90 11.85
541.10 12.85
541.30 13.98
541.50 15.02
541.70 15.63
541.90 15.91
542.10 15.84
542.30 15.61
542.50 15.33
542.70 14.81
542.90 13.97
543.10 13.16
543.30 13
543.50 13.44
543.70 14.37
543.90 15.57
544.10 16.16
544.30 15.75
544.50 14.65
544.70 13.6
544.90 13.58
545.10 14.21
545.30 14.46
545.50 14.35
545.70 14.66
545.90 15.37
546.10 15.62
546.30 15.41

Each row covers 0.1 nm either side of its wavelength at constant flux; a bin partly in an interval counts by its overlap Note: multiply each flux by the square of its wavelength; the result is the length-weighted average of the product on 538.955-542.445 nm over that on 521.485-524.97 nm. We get 1.1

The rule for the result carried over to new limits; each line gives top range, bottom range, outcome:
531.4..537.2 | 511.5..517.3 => 1.61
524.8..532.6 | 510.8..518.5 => 1.59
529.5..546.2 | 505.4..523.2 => 1.61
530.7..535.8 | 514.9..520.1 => 1.76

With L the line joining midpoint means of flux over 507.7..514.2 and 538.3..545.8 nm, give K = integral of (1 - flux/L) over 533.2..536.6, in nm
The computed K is -0.30 nm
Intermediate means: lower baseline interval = 9.9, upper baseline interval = 14.4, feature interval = 14.6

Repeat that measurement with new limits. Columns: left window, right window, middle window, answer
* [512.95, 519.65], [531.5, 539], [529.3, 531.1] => -0.20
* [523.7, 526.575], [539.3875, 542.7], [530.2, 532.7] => -0.24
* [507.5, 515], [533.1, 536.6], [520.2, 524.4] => 0.18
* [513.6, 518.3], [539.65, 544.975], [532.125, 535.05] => -0.24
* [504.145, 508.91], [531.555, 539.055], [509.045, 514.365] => 0.60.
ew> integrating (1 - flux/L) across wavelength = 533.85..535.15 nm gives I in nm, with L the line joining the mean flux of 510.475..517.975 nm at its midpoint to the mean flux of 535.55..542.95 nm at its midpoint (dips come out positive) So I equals 0.00 nm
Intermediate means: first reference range 9.31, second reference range 14.7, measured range 13.6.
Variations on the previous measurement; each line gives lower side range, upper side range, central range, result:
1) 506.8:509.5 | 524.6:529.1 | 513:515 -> 0.13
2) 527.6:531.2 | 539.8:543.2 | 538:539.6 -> -0.16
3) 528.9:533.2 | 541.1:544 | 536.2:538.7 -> -0.05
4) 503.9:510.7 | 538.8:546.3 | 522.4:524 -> -0.06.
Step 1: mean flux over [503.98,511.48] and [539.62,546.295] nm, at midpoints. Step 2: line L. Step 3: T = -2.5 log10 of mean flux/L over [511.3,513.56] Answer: 0.11 mag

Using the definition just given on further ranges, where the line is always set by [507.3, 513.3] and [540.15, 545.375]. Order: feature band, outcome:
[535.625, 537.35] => -0.11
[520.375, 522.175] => 0.12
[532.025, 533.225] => -0.02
